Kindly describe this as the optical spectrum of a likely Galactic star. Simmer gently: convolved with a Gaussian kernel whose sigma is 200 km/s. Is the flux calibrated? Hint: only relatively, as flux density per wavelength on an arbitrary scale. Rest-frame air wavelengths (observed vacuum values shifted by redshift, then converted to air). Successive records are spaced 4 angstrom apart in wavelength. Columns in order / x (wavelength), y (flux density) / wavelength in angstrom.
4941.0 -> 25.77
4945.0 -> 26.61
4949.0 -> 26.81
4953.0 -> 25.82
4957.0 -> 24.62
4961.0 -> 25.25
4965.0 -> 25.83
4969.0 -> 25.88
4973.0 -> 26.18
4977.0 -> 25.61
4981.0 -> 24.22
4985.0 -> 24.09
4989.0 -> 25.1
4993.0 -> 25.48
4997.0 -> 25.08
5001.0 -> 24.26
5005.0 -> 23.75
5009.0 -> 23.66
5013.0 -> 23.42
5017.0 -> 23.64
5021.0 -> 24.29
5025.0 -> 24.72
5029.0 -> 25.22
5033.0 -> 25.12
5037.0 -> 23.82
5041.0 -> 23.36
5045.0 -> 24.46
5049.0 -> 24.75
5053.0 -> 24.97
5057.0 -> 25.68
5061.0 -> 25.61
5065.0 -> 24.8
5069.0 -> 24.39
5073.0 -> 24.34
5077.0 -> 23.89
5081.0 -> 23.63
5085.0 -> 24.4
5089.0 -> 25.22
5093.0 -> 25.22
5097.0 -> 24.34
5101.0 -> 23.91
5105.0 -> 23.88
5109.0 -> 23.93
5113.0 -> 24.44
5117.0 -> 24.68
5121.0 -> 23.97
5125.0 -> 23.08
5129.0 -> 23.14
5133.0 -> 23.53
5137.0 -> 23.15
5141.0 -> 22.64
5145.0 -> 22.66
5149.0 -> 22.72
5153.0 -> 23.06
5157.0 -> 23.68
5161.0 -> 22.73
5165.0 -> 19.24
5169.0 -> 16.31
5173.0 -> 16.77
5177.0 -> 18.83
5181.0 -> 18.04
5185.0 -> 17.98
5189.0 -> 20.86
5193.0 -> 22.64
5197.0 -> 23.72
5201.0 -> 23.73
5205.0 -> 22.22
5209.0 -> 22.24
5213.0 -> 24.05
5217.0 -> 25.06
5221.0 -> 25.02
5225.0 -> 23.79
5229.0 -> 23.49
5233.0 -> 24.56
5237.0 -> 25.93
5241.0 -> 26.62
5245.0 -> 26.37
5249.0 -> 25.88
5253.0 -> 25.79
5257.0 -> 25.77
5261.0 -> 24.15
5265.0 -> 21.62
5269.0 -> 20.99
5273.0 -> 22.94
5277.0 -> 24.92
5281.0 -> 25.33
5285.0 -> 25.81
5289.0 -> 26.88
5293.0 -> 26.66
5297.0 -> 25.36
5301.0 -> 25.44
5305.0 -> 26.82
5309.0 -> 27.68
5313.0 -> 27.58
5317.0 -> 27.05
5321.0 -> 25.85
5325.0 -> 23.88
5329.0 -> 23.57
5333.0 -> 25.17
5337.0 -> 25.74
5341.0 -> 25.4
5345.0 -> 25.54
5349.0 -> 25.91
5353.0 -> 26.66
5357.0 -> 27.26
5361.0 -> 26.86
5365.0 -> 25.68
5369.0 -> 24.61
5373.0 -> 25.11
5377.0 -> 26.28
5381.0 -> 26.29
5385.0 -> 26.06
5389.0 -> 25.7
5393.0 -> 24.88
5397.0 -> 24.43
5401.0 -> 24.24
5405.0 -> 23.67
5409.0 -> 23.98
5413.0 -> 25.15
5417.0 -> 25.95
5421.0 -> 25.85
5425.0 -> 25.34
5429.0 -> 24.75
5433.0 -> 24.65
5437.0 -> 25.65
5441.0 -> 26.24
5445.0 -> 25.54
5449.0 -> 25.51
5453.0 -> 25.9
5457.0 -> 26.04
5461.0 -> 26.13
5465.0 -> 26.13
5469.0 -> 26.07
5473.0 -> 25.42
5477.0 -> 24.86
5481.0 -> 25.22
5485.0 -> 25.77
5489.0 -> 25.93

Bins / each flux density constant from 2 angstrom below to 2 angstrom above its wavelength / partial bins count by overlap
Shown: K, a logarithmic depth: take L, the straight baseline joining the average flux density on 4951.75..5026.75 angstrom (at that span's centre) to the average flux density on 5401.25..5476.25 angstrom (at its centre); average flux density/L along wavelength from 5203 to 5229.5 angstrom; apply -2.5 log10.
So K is 0.06 mag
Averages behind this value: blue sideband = 24.8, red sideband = 25.4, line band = 23.7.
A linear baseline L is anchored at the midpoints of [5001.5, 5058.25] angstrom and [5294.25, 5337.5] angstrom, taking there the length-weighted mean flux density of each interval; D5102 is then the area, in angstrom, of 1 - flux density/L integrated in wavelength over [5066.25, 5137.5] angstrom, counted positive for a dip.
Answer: 1.8 angstrom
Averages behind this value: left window 24.3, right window 25.8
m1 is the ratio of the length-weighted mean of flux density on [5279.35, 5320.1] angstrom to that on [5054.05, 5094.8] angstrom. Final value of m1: 1.1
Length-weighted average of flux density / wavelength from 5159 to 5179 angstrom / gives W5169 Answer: 18.8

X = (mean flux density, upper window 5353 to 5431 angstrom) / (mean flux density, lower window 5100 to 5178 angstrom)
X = 1.1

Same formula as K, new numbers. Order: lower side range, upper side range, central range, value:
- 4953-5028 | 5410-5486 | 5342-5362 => -0.041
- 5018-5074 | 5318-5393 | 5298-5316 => -0.055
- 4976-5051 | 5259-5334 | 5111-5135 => 0.040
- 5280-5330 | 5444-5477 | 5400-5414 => 0.073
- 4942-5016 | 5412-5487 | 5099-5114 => 0.053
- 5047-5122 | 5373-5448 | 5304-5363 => -0.041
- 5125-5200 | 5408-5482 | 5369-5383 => -0.053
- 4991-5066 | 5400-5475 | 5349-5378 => -0.034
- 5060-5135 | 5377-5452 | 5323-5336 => 0.029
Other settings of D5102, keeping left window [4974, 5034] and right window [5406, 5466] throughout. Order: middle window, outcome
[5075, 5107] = 0.5 angstrom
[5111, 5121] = 0.1 angstrom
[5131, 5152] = 1.6 angstrom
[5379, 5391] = -0.3 angstrom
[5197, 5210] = 1.1 angstrom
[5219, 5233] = 0.5 angstrom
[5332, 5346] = -0.1 angstrom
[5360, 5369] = -0.2 angstrom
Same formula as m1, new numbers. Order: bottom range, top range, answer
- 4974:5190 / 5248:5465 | 1.08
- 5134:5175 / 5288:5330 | 1.22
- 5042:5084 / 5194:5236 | 0.97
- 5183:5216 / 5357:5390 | 1.16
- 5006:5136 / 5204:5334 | 1.03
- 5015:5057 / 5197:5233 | 0.97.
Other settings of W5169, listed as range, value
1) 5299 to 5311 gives 26.6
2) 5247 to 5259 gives 25.8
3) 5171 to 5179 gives 17.8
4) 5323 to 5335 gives 24.2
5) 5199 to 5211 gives 22.7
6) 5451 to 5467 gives 26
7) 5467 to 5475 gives 25.7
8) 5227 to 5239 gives 24.7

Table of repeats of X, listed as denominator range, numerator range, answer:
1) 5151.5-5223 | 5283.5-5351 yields 1.21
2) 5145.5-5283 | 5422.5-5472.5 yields 1.12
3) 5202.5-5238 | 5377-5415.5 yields 1.04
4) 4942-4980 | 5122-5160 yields 0.89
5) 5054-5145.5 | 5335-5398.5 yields 1.07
